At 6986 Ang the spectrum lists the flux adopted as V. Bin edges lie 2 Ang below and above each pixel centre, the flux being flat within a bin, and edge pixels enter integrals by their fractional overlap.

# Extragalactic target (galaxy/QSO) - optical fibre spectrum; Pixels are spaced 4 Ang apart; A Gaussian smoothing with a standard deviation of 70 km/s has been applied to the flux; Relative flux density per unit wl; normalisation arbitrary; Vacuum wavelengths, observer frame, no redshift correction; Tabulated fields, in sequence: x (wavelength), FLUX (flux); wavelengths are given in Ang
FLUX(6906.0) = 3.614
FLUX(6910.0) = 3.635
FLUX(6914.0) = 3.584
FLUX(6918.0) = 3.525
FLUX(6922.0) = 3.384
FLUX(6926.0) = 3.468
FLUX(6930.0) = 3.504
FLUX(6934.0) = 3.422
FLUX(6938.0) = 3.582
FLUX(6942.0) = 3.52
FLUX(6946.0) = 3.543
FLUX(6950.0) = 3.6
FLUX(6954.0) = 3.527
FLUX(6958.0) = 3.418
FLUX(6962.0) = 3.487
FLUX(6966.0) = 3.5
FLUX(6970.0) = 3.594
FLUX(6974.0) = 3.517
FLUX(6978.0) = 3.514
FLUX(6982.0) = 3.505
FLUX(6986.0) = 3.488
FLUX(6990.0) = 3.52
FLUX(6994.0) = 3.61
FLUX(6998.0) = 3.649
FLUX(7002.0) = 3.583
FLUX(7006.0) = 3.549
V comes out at 3.488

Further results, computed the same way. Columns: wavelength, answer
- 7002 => 3.583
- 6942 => 3.52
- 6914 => 3.584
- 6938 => 3.582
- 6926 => 3.468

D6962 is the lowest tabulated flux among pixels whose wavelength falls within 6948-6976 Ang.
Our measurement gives 3.418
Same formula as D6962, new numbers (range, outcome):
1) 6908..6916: 3.584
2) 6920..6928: 3.384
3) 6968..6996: 3.488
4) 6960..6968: 3.487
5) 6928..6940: 3.422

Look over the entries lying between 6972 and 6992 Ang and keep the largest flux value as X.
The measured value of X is 3.52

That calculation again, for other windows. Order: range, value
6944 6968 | 3.6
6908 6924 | 3.635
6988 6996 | 3.61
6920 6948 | 3.582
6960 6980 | 3.594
